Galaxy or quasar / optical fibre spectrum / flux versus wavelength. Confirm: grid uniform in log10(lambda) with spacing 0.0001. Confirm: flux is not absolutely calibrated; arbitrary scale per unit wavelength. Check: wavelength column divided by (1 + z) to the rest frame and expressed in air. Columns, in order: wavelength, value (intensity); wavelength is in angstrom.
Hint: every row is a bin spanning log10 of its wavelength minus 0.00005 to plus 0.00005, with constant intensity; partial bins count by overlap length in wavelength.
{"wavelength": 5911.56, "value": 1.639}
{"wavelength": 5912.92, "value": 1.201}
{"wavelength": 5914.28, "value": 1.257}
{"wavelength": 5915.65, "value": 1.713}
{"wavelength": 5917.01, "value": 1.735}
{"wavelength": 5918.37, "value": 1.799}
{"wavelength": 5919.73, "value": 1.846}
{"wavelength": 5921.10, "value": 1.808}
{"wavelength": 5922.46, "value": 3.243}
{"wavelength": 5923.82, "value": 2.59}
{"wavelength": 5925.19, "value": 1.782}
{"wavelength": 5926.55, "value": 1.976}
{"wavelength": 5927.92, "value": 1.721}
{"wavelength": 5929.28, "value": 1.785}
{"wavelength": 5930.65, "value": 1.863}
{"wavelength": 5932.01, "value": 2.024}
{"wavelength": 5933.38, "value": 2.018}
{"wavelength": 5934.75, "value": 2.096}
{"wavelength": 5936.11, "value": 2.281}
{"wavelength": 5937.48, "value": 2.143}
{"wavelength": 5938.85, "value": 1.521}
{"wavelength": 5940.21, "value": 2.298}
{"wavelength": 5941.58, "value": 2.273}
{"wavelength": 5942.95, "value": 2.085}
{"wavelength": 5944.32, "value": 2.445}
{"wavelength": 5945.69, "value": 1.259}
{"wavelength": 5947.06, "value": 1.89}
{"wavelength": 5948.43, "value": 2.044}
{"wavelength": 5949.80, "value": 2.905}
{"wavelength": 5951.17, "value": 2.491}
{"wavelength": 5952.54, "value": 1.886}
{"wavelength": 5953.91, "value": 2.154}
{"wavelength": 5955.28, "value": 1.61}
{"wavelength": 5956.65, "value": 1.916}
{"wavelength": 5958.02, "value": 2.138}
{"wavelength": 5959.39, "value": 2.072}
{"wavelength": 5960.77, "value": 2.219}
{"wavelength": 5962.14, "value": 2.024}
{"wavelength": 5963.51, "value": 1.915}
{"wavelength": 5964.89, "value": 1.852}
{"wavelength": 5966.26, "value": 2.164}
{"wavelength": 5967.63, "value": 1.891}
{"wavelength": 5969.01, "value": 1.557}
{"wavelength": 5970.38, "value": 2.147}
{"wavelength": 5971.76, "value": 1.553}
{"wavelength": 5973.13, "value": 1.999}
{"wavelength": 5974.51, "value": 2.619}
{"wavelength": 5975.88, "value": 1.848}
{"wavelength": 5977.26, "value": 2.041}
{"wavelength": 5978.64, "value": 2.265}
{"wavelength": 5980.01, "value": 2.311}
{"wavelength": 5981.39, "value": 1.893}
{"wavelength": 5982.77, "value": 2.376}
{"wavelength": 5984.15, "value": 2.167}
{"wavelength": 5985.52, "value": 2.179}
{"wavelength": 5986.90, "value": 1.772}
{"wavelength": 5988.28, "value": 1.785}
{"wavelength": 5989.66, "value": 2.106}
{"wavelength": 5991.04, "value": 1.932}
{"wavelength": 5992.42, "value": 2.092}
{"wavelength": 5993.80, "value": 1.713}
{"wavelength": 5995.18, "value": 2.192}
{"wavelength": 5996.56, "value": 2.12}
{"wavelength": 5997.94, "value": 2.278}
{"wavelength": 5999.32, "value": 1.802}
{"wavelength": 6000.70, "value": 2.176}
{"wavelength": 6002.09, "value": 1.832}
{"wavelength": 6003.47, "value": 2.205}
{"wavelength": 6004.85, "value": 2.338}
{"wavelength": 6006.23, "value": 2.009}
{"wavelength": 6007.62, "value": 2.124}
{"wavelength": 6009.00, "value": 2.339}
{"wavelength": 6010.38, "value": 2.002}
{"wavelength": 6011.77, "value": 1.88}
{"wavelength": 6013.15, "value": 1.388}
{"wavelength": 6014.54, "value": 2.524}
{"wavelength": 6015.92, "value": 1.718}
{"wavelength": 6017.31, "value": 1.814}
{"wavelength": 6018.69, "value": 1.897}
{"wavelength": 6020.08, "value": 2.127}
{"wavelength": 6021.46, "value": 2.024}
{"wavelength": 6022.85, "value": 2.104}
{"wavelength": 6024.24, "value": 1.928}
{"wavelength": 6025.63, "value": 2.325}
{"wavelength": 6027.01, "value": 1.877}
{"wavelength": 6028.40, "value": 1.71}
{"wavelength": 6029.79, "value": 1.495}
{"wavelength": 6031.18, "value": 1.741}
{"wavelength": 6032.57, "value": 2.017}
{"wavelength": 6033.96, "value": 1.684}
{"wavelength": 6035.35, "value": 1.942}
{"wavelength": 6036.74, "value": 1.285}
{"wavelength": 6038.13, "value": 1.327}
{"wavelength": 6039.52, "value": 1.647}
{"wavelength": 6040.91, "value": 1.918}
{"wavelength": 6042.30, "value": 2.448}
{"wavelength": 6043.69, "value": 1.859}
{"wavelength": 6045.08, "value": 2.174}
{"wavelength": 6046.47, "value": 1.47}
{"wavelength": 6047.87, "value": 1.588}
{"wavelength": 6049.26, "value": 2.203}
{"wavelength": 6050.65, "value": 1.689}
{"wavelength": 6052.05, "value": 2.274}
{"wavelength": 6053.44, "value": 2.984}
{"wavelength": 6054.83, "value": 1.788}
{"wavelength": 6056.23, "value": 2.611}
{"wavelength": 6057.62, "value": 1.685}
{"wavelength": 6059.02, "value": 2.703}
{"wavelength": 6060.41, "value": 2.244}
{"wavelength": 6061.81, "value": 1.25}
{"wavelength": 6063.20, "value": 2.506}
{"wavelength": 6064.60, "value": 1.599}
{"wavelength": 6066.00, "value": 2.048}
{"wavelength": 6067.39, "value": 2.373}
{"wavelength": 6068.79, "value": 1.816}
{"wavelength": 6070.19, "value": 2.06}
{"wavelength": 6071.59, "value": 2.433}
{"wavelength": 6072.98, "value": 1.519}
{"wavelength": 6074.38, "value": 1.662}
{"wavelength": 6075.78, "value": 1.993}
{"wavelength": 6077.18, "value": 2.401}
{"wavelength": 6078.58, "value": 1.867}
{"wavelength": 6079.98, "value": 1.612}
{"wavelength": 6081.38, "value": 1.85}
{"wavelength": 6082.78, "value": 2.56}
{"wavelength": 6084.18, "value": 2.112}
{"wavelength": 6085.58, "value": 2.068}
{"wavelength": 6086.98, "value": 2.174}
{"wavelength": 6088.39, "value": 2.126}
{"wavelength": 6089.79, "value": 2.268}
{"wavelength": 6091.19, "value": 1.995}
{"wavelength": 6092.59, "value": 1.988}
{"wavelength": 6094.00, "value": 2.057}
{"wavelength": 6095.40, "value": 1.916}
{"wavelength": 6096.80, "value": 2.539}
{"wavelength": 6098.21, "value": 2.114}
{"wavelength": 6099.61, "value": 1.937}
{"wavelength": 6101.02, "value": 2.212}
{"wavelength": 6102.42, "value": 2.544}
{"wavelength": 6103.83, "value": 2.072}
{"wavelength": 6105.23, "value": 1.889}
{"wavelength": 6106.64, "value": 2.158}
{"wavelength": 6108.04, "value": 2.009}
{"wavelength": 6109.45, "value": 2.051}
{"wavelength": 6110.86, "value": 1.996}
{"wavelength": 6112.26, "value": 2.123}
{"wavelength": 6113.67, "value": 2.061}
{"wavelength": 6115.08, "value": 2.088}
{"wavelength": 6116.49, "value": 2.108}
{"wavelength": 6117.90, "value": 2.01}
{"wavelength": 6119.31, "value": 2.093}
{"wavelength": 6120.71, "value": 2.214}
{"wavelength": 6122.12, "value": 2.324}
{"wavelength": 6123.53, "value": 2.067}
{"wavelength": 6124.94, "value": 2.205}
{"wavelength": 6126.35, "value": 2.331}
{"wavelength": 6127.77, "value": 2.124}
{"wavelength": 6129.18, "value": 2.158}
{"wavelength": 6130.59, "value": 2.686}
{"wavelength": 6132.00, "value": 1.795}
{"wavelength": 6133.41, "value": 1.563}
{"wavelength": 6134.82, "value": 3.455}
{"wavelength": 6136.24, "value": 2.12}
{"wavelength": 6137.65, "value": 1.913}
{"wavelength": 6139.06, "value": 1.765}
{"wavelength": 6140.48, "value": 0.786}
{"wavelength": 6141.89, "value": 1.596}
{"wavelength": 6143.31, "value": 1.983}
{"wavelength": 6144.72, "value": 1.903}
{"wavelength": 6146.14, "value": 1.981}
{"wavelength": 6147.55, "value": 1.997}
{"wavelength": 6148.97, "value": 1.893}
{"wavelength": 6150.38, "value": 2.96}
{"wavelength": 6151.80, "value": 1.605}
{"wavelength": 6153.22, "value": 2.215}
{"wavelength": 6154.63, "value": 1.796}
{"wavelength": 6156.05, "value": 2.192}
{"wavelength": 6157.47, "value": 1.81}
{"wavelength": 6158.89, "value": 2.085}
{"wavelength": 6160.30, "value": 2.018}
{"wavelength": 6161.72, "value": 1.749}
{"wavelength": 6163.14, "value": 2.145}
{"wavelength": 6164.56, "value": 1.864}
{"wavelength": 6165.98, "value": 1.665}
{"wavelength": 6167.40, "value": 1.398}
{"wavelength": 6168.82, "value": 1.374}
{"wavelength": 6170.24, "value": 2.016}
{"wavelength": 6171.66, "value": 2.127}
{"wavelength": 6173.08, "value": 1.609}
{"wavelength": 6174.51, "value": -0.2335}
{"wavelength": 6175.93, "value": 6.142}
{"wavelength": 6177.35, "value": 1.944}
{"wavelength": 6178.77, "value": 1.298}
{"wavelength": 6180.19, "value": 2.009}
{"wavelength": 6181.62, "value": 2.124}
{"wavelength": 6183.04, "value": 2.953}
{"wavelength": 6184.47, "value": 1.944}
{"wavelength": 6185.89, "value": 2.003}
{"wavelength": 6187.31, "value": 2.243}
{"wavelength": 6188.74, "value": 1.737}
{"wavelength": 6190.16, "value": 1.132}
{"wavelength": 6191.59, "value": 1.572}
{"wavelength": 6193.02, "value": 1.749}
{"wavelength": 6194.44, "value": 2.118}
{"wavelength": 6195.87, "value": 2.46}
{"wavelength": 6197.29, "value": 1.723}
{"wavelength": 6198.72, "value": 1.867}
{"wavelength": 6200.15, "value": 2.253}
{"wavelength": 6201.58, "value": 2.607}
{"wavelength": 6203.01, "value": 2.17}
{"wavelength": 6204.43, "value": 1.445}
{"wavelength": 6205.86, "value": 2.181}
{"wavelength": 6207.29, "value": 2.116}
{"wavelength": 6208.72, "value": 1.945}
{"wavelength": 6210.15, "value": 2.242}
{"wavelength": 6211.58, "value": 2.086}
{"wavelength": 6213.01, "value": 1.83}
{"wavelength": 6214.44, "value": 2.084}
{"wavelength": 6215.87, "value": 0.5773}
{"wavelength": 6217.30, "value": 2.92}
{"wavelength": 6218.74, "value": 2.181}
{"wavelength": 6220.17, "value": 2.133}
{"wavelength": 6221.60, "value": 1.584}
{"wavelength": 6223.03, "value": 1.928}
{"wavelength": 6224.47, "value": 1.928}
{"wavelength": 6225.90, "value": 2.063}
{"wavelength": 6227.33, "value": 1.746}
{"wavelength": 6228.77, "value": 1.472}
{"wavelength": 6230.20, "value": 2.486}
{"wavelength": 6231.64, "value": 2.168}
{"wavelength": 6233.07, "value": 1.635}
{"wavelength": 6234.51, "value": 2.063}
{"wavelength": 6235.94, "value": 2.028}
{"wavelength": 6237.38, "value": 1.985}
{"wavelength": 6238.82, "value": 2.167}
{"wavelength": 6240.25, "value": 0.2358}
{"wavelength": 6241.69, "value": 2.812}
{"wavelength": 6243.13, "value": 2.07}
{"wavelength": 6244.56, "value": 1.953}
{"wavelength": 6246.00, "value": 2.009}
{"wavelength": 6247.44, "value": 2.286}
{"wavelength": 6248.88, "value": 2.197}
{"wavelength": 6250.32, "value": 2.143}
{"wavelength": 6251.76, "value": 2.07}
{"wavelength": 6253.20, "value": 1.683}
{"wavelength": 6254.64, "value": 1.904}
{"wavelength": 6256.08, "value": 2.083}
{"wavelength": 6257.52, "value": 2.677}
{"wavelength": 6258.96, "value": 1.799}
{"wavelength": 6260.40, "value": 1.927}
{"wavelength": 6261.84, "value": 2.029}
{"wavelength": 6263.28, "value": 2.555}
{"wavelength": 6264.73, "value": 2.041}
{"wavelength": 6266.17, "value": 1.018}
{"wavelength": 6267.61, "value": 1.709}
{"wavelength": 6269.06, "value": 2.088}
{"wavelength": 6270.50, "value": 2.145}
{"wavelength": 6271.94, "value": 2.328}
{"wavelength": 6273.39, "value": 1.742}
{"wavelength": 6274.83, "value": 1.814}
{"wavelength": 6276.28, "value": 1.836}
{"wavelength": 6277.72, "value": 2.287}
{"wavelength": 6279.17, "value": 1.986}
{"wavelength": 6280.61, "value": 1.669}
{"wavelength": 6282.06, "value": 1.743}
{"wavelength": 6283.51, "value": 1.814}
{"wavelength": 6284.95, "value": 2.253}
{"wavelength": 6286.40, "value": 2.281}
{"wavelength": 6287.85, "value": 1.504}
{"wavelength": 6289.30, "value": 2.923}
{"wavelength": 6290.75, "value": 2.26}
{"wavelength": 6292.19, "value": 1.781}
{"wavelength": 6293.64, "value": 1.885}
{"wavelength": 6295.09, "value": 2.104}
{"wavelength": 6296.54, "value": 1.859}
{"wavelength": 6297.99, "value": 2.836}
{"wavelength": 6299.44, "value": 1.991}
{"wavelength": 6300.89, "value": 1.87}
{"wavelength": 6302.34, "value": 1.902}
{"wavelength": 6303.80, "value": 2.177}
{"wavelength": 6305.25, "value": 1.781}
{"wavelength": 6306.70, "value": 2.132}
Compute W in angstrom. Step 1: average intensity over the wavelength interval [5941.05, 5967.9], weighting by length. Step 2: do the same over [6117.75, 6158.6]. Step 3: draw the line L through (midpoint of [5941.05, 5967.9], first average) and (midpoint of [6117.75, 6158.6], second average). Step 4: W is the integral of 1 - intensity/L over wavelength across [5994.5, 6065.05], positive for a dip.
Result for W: 2.8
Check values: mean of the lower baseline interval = 2.06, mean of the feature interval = 1.98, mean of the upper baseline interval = 2.05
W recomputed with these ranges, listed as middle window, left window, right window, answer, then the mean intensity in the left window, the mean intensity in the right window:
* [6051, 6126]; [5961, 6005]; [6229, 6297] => -3.0 angstrom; 2.03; 2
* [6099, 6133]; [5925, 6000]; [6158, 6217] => -2.5 angstrom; 2.03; 1.97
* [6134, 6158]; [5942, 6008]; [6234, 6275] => 0.2 angstrom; 2.05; 1.99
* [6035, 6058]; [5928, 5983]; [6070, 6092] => 1.2 angstrom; 2.04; 2.04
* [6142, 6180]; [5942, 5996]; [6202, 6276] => 0.3 angstrom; 2.04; 1.97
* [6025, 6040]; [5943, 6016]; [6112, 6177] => 2.3 angstrom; 2.04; 2.04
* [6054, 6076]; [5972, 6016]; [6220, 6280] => 0.1 angstrom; 2.06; 1.97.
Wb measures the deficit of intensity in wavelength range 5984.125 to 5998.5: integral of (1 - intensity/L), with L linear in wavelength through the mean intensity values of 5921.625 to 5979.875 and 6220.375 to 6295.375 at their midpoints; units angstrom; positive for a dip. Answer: 0.2 angstrom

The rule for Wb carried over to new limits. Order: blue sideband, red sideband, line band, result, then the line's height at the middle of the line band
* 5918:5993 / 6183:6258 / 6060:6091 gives -0.05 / 2.02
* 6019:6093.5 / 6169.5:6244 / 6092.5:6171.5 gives -1.70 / 1.99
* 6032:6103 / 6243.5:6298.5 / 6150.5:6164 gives 0.17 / 2.03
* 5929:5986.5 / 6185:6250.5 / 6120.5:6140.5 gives -1.50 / 1.99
